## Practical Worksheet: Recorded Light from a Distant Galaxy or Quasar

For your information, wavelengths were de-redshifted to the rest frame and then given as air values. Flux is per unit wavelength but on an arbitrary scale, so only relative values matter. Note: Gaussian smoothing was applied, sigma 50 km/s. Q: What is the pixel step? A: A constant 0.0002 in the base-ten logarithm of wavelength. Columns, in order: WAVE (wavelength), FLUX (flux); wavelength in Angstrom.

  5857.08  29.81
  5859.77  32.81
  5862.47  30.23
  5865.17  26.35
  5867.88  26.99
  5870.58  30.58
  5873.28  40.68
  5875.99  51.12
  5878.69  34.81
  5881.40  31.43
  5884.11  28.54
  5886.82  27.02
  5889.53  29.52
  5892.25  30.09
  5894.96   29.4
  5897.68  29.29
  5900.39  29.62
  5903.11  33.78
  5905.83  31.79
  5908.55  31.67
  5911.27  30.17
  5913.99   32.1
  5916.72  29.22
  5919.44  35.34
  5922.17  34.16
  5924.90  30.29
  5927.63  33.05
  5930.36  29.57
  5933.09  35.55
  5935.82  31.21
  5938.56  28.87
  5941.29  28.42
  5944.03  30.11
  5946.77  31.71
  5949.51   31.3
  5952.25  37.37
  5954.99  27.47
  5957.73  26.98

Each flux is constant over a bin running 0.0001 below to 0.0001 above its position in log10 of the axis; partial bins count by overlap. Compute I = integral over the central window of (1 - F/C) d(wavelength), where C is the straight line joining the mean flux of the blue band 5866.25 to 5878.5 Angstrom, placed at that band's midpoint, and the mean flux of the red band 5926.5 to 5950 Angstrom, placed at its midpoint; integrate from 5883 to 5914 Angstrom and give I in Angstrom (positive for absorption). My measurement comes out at 3.89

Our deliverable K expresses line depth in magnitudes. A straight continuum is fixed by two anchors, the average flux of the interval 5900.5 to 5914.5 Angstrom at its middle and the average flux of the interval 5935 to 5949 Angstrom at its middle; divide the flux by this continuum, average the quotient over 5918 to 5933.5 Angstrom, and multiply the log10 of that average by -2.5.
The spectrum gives -0.07 mag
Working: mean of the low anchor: 31.7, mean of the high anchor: 30.1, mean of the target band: 32.8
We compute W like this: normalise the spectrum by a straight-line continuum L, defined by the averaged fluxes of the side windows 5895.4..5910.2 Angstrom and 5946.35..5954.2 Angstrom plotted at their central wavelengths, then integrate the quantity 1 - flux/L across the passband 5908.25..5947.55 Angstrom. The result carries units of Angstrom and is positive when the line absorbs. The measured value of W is 1.0 Angstrom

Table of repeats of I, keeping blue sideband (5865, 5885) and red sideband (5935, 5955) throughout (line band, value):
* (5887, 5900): 1.6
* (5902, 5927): 0.3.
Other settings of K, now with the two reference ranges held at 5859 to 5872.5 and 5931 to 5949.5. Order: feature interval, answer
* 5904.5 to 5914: -0.03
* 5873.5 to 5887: -0.19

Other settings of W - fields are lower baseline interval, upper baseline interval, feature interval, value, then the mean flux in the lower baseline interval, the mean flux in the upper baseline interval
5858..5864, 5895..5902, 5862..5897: -1.8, 31.3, 29.6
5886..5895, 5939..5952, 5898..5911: -0.8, 29.1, 30.9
